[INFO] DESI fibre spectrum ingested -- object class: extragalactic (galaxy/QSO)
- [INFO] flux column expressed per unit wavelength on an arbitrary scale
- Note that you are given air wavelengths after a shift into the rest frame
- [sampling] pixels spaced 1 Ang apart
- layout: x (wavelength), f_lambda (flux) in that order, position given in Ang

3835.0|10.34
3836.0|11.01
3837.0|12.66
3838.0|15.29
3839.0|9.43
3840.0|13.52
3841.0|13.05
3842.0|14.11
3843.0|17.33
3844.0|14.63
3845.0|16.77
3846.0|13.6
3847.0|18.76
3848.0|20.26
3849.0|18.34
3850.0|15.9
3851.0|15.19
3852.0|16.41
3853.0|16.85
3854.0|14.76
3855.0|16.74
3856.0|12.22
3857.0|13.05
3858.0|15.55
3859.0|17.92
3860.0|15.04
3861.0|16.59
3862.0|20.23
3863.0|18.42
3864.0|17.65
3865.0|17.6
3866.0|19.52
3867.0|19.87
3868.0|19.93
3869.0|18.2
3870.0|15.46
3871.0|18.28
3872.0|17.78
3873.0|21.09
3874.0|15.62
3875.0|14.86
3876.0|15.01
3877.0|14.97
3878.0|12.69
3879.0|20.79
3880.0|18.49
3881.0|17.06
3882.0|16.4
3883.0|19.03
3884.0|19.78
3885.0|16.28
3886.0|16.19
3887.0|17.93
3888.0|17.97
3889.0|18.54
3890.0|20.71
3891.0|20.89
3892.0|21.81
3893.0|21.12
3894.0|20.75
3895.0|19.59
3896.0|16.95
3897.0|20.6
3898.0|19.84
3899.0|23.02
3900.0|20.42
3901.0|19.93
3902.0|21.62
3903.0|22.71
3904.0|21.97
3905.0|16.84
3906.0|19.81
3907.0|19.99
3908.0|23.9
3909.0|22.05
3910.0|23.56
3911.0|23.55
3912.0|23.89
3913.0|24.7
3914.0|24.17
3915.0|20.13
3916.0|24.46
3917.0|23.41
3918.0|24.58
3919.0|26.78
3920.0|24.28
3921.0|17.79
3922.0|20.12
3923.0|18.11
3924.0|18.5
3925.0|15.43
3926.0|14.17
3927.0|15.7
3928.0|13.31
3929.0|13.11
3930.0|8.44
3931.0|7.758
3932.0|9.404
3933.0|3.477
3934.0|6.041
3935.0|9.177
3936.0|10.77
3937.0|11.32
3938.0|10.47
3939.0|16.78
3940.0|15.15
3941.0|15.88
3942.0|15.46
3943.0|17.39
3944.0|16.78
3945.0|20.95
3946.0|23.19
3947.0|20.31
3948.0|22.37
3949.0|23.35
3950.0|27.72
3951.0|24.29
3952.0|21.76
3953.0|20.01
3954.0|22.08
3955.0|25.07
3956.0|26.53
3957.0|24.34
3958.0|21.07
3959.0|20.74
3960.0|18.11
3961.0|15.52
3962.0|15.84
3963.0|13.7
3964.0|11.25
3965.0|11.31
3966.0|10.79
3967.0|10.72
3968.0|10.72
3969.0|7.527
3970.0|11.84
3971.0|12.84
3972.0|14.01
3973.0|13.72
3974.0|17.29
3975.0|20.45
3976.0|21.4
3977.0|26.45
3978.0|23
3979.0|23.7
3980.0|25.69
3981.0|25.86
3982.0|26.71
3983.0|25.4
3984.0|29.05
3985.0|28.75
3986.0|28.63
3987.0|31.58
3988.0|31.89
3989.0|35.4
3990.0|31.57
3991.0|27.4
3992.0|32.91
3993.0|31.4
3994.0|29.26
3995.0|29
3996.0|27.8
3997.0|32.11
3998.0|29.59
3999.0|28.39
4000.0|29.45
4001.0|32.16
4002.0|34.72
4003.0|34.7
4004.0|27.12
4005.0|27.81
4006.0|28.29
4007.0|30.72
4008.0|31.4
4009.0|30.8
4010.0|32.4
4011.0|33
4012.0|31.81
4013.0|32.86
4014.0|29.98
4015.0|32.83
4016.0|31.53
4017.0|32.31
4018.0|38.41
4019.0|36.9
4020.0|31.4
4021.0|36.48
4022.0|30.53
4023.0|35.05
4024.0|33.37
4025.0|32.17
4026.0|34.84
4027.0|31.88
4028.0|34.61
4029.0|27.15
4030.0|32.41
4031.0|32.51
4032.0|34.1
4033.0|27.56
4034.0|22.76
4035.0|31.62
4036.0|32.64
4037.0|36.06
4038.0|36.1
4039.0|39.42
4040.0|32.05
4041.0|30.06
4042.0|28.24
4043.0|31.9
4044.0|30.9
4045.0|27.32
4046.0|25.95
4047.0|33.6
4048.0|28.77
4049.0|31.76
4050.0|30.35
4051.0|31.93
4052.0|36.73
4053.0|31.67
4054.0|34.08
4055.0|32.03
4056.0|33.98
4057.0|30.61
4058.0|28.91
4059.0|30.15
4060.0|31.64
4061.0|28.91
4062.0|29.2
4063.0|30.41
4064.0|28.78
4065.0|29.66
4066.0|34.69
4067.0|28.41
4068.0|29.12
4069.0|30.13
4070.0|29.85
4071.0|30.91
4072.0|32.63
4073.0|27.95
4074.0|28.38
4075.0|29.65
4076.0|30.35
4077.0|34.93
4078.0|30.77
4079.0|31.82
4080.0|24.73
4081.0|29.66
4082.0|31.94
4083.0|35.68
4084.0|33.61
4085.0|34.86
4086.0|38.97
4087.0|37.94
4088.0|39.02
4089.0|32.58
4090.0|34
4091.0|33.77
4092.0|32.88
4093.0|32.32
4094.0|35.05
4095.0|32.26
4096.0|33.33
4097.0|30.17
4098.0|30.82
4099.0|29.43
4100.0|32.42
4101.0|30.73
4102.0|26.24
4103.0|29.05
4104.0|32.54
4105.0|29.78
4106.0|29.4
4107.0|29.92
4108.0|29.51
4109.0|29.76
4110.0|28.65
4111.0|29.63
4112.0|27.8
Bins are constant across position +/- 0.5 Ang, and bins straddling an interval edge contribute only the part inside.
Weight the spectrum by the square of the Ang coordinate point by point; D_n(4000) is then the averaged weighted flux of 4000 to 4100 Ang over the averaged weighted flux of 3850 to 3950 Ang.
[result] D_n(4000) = 1.91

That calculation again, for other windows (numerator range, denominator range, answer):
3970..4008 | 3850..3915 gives 1.52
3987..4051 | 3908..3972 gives 1.88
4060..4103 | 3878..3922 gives 1.67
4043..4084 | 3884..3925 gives 1.59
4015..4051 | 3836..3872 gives 2.17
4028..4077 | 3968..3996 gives 1.32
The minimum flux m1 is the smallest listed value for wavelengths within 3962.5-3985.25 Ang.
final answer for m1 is 7.527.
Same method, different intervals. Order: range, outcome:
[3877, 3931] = 7.758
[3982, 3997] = 25.4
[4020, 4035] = 22.76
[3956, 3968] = 10.72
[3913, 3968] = 3.477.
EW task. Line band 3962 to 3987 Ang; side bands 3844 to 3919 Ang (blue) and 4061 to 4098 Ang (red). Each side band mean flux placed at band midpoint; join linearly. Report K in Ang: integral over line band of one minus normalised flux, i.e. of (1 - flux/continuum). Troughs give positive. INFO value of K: 6.1 Ang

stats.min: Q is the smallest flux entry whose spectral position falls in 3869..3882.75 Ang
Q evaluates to 12.69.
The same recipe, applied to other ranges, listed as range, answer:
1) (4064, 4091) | 24.73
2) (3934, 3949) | 6.041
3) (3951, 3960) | 18.11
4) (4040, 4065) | 25.95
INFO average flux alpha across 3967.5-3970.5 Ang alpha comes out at 10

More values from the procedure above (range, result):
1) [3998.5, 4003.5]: 31.9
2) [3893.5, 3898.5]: 19.5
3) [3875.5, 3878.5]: 14.2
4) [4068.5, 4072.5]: 30.9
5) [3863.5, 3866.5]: 18.3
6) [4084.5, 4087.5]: 37.3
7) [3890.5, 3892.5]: 21.4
